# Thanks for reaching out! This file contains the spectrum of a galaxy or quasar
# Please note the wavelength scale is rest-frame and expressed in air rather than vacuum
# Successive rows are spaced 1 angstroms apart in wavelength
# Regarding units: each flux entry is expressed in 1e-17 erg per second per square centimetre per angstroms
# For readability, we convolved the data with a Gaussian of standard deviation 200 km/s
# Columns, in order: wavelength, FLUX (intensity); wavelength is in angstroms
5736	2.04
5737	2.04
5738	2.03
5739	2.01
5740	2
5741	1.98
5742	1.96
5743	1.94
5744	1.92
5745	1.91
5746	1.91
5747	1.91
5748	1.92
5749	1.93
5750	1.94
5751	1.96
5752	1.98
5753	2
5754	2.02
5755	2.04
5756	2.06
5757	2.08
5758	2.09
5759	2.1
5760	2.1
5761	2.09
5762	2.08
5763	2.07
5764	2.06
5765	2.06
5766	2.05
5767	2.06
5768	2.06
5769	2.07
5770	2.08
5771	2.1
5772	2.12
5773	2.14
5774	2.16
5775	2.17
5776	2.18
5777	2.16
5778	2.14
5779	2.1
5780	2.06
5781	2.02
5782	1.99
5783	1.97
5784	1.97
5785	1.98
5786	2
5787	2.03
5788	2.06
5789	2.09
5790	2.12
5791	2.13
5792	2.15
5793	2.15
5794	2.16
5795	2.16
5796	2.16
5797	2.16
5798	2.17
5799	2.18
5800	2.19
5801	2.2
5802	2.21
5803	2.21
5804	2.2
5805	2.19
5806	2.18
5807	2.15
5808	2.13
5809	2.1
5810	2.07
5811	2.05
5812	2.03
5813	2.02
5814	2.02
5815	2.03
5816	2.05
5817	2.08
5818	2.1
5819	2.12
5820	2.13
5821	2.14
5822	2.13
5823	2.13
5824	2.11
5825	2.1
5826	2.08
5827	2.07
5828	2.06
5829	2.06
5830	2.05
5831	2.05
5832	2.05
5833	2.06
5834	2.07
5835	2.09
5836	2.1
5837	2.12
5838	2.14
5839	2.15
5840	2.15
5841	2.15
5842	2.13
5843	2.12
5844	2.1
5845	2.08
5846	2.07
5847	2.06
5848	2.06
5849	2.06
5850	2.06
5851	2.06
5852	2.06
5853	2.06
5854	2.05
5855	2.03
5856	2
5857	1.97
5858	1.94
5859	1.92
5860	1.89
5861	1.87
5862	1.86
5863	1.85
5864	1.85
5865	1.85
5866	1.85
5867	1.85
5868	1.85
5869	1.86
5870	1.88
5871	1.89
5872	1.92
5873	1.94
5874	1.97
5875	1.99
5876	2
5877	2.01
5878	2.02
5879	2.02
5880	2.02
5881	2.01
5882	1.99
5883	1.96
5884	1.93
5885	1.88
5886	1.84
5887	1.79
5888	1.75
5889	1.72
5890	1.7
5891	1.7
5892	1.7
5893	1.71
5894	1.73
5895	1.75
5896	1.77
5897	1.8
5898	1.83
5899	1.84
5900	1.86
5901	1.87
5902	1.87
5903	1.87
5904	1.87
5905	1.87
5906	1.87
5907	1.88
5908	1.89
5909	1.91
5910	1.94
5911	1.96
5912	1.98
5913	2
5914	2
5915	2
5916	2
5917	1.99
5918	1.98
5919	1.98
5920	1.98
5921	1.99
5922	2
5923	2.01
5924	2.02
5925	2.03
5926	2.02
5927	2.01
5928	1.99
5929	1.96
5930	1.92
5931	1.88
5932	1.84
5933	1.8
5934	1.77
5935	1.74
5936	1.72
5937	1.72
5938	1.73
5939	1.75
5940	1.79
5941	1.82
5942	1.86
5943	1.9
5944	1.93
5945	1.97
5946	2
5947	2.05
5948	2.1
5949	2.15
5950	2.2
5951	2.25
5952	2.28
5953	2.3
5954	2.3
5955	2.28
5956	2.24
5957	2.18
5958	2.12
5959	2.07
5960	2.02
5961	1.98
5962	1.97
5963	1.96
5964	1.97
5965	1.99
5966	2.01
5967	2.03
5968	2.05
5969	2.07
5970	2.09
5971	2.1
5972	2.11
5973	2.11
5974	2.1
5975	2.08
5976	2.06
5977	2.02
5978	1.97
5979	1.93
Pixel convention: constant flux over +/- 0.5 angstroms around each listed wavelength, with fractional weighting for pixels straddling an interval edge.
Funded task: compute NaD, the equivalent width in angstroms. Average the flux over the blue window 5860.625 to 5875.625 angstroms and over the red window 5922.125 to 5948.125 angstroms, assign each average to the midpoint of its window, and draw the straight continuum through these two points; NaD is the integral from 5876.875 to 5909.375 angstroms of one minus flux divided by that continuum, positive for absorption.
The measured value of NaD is 0.6 angstroms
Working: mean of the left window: 1.89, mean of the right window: 1.9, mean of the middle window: 1.85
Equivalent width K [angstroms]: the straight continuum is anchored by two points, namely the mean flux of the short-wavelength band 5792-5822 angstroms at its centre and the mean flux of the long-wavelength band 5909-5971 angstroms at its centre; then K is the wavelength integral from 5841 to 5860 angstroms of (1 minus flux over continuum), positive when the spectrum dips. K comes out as 0.4 angstroms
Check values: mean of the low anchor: 2.13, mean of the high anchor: 1.99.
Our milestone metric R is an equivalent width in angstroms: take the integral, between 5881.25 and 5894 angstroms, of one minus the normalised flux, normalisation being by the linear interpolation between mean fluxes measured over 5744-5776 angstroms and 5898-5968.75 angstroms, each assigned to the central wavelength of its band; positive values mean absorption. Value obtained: 1.18 angstroms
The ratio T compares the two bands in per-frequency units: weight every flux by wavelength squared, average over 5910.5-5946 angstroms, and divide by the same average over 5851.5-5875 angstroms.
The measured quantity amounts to 1.0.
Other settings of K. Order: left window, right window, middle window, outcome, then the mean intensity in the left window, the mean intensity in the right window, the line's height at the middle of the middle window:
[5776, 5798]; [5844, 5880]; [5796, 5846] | -1.9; 2.09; 1.97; 2.03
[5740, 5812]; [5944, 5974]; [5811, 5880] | 1.9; 2.07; 2.1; 2.08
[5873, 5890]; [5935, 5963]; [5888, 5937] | 2.1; 1.92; 2.02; 1.97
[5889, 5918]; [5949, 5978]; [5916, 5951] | 0.8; 1.86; 2.1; 1.98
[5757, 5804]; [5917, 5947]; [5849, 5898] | 2.0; 2.1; 1.9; 1.98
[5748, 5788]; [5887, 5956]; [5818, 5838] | -0.9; 2.06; 1.92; 2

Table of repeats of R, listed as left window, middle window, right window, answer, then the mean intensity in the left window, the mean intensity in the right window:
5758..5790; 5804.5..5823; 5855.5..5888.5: -0.79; 2.08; 1.92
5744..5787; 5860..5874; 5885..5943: 0.36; 2.04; 1.87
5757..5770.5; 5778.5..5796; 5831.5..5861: 0.00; 2.07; 2.06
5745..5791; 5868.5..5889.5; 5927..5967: 0.92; 2.05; 1.99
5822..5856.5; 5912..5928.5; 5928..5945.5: -1.09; 2.08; 1.83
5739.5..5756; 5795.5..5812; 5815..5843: -0.81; 1.96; 2.1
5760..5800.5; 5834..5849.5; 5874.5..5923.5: -0.86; 2.1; 1.9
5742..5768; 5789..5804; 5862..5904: -1.55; 2.01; 1.87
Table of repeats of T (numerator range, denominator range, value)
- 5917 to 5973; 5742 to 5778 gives 1.04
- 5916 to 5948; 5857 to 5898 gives 1.04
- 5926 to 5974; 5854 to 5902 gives 1.09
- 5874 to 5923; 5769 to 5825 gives 0.93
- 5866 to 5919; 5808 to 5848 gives 0.93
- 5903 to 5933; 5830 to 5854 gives 0.96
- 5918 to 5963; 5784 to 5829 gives 0.99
